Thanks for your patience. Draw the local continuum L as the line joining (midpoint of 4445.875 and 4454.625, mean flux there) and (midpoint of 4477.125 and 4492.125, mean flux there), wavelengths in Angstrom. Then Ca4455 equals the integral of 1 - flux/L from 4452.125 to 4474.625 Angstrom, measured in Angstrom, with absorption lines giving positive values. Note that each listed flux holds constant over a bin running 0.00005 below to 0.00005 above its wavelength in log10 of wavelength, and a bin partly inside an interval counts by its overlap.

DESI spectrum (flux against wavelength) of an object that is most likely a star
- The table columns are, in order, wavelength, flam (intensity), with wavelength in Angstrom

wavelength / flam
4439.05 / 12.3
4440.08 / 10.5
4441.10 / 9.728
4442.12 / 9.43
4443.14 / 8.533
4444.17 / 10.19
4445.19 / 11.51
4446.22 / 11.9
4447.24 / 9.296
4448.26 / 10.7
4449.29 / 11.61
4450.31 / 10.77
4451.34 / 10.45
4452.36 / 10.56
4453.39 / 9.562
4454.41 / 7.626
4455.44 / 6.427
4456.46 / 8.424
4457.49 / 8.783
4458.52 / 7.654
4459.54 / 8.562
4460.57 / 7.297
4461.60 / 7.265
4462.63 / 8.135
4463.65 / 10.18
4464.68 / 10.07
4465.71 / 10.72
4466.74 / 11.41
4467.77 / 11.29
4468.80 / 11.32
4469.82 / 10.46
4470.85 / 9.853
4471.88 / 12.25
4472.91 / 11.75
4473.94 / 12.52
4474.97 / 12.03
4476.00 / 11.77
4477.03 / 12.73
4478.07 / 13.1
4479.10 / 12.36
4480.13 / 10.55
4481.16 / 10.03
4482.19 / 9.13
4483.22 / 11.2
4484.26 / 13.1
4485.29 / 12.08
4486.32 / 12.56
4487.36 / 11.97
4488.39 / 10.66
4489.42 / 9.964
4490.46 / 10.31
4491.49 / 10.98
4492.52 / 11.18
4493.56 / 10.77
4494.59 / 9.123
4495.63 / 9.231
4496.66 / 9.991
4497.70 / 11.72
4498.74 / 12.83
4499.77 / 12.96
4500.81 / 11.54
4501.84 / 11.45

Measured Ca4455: 2.3 Angstrom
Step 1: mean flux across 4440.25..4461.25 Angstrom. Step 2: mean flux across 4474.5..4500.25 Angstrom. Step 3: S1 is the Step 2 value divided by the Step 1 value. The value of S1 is 1.2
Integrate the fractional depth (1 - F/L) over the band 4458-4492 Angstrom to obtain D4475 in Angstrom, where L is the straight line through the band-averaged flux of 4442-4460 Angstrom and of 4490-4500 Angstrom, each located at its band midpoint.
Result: -1.6 Angstrom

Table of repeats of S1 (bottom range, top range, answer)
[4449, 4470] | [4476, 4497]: 1.18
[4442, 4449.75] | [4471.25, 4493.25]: 1.10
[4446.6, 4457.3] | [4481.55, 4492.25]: 1.17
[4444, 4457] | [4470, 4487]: 1.18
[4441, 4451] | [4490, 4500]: 1.04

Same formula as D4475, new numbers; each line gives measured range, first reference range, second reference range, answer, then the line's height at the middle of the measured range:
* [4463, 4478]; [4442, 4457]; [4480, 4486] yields -1.0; 10.6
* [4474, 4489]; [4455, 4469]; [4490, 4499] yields -2.5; 10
